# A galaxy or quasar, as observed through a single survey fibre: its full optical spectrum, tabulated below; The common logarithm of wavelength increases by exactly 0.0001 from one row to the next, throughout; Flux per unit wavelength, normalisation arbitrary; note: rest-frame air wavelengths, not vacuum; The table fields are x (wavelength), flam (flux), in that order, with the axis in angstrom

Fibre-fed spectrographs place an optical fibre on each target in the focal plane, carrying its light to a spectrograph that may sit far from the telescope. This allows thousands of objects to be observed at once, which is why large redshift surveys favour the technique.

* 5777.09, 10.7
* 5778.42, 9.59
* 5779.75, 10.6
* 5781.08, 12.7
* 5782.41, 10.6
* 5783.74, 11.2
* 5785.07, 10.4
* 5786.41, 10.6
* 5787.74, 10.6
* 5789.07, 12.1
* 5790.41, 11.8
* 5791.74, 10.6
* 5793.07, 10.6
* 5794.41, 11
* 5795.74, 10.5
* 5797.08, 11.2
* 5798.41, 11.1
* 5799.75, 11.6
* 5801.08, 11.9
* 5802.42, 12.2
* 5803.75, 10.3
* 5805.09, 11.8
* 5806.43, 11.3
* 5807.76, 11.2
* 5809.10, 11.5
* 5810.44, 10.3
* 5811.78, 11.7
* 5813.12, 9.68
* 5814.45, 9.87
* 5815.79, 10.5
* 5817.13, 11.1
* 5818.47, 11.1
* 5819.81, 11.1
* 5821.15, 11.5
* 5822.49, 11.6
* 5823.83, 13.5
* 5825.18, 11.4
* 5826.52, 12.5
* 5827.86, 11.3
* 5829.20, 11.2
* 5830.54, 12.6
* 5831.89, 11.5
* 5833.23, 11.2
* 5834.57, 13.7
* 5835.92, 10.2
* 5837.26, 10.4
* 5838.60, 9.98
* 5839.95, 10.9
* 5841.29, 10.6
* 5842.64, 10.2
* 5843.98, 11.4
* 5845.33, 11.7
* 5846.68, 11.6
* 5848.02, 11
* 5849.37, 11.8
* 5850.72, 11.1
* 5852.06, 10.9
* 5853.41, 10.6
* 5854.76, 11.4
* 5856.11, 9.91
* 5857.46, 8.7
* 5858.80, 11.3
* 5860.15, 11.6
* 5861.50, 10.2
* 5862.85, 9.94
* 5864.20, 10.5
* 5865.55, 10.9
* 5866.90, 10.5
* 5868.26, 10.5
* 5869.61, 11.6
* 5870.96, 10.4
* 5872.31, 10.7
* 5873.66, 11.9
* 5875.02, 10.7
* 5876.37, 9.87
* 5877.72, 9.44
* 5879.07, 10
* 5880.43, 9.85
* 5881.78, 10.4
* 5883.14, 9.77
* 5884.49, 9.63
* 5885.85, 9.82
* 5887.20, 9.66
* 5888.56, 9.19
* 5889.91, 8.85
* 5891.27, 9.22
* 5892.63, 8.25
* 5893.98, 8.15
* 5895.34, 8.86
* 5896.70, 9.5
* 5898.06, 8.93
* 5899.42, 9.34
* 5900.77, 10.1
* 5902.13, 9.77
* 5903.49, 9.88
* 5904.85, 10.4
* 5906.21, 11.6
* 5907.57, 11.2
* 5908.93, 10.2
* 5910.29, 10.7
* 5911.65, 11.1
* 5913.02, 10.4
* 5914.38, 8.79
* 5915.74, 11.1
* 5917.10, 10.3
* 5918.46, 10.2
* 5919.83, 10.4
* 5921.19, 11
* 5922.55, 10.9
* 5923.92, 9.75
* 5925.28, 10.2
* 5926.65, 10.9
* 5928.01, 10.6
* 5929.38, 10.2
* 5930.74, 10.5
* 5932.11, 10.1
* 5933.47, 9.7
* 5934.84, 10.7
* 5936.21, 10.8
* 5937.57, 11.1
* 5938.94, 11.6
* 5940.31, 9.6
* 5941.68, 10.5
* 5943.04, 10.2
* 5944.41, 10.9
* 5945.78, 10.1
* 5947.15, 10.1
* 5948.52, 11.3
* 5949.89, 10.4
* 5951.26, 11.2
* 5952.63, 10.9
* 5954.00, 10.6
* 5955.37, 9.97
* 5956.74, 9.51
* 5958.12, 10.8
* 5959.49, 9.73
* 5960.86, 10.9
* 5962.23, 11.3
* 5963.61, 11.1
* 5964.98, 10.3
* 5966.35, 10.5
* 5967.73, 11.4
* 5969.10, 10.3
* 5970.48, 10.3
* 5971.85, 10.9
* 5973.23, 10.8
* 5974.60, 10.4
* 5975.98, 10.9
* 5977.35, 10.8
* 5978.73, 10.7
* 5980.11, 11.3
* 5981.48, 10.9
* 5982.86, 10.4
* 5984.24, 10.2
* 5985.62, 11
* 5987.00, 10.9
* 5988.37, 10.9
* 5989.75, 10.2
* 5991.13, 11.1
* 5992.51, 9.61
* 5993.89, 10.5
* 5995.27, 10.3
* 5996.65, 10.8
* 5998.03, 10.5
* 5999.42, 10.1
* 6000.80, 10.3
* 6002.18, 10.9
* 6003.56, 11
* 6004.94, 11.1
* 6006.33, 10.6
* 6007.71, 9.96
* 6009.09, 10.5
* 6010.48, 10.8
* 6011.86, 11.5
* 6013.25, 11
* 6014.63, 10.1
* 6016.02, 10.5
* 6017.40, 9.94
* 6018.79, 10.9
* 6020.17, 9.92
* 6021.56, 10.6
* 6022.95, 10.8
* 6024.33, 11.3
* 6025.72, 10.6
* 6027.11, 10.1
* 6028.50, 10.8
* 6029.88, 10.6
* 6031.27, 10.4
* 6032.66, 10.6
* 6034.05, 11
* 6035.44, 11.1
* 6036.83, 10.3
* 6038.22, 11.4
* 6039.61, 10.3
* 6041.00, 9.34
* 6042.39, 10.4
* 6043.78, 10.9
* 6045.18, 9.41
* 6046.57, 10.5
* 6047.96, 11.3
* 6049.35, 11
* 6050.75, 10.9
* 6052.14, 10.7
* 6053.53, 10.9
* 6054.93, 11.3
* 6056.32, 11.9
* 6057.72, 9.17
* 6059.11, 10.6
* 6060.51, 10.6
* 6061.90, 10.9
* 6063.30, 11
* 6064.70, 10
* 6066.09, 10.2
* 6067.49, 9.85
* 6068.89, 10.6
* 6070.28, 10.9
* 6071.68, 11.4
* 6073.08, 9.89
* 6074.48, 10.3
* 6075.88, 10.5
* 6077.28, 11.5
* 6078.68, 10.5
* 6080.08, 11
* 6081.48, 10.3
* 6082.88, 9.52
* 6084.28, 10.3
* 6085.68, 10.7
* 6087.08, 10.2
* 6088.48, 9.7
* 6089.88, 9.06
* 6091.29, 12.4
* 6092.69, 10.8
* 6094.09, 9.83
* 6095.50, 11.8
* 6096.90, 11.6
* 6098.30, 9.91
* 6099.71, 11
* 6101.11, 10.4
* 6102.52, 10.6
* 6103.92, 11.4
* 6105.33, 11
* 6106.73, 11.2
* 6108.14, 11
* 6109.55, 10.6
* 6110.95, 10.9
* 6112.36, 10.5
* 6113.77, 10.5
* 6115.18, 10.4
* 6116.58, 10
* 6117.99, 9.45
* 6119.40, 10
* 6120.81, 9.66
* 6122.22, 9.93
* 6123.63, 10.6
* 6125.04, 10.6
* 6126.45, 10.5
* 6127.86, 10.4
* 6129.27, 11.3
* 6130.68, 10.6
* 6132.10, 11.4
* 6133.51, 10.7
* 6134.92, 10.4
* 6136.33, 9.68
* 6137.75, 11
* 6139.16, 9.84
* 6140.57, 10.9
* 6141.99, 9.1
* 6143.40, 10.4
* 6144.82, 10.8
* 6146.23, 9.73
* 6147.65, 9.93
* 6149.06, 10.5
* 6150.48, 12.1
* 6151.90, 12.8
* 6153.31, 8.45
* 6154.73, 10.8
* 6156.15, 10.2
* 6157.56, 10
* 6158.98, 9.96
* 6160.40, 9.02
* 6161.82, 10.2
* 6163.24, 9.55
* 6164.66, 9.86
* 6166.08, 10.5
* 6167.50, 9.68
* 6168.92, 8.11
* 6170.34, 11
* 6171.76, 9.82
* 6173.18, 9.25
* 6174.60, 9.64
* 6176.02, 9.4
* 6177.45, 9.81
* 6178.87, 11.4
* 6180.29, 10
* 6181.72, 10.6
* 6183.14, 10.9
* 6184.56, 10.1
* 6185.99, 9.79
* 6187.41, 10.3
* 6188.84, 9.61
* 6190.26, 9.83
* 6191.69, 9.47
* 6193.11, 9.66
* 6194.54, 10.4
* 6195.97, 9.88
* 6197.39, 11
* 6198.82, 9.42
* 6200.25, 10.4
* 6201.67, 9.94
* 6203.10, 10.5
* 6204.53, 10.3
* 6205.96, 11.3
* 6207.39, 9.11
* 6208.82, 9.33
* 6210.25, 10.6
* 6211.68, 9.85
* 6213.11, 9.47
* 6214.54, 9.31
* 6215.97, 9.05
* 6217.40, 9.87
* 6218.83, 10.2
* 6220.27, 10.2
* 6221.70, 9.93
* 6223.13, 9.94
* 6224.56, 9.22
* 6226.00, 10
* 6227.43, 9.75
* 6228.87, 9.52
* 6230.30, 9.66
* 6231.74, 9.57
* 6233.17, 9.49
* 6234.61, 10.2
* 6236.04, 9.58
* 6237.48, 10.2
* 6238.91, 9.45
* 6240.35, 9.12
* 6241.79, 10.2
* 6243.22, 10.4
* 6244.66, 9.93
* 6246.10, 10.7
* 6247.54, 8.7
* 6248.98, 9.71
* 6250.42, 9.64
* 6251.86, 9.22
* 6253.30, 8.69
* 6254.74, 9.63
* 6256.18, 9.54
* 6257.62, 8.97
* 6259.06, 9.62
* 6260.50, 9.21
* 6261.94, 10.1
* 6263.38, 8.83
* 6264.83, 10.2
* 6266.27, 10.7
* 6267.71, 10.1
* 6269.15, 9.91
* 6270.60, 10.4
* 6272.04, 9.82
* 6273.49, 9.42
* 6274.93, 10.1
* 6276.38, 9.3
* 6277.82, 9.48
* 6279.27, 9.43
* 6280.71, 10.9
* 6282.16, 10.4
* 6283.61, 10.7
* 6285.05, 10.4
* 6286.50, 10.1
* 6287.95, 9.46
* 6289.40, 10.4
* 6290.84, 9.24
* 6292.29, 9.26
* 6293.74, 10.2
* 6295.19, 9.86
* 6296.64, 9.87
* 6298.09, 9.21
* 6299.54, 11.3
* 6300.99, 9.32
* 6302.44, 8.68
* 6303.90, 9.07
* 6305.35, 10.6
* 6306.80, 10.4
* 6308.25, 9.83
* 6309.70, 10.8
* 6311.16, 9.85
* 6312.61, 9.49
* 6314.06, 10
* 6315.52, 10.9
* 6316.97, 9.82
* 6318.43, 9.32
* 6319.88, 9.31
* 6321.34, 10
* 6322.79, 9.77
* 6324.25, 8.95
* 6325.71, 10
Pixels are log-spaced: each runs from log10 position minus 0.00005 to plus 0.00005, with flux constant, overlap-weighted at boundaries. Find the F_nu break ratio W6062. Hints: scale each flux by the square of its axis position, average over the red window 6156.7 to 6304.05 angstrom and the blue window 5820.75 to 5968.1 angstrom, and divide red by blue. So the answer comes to 1.04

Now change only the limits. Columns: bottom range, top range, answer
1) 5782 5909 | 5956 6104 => 1.06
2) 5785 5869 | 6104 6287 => 1.03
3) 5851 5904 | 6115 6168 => 1.12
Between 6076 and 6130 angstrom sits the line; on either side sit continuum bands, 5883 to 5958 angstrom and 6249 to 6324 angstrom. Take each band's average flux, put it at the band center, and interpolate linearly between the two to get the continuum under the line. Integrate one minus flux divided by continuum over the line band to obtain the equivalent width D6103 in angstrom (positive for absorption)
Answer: -3.0 angstrom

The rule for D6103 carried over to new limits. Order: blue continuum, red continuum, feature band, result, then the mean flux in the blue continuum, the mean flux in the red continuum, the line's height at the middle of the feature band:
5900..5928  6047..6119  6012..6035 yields -0.09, 10.4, 10.6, 10.6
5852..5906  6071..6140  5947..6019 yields -2.49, 10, 10.5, 10.3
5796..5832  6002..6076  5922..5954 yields 1.19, 11.3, 10.6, 10.9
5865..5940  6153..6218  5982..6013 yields -1.56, 10.2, 9.94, 10.1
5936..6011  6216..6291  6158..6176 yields 0.61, 10.6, 9.8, 10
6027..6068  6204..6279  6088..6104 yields -0.49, 10.6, 9.74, 10.4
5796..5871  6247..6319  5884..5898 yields 2.35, 11.1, 9.81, 10.9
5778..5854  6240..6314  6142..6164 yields -0.16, 11.2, 9.82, 10.2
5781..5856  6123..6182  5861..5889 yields 1.94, 11.2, 10.2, 11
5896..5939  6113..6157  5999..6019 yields -0.45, 10.4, 10.4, 10.4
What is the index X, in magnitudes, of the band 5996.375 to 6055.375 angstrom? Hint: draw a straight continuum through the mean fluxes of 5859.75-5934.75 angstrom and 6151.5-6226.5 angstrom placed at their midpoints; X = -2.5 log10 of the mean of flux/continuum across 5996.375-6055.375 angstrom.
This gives -0.06 mag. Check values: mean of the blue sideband 10.1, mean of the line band 10.6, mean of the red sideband 9.97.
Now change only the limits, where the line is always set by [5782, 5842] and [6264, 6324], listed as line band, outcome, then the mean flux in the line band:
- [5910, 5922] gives 0.05 mag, 10.4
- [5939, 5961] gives 0.04 mag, 10.4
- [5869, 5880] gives 0.05 mag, 10.6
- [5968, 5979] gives 0.01 mag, 10.7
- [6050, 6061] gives -0.02 mag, 10.8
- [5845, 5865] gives 0.03 mag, 10.8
